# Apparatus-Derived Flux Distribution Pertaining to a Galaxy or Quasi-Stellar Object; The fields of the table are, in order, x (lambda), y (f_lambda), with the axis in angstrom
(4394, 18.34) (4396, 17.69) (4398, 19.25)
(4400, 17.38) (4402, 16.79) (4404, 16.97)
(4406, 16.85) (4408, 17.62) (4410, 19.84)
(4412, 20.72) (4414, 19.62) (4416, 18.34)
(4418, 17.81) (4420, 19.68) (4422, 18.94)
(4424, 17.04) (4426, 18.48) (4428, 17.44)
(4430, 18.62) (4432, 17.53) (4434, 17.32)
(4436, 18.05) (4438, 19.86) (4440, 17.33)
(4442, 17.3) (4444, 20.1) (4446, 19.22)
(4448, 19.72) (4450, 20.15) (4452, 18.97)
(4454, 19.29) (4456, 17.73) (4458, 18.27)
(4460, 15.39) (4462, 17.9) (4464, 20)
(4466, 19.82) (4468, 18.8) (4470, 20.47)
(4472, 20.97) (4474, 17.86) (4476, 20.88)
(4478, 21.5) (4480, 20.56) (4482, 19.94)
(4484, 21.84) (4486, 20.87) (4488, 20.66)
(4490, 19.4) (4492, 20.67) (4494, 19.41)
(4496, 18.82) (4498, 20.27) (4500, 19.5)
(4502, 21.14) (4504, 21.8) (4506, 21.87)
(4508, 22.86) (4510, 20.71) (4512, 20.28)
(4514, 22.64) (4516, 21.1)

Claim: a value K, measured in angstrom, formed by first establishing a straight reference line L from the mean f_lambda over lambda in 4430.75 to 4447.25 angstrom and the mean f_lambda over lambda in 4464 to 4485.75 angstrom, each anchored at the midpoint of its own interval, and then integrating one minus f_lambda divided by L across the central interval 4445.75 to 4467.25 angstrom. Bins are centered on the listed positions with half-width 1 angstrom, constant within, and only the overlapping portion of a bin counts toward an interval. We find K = 0.59 angstrom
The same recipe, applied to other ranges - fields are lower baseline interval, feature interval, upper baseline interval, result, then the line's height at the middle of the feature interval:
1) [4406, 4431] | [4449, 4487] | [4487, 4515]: 0.66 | 19.9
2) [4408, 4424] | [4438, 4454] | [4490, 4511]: 0.46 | 19.6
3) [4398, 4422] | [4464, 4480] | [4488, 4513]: -0.15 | 19.9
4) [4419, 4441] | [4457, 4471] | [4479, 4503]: 0.50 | 19.3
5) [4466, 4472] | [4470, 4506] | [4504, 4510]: 0.90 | 20.9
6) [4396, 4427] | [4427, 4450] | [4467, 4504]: 0.67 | 19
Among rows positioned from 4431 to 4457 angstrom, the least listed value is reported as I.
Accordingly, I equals 17.3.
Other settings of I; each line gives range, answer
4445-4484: 15.39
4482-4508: 18.82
